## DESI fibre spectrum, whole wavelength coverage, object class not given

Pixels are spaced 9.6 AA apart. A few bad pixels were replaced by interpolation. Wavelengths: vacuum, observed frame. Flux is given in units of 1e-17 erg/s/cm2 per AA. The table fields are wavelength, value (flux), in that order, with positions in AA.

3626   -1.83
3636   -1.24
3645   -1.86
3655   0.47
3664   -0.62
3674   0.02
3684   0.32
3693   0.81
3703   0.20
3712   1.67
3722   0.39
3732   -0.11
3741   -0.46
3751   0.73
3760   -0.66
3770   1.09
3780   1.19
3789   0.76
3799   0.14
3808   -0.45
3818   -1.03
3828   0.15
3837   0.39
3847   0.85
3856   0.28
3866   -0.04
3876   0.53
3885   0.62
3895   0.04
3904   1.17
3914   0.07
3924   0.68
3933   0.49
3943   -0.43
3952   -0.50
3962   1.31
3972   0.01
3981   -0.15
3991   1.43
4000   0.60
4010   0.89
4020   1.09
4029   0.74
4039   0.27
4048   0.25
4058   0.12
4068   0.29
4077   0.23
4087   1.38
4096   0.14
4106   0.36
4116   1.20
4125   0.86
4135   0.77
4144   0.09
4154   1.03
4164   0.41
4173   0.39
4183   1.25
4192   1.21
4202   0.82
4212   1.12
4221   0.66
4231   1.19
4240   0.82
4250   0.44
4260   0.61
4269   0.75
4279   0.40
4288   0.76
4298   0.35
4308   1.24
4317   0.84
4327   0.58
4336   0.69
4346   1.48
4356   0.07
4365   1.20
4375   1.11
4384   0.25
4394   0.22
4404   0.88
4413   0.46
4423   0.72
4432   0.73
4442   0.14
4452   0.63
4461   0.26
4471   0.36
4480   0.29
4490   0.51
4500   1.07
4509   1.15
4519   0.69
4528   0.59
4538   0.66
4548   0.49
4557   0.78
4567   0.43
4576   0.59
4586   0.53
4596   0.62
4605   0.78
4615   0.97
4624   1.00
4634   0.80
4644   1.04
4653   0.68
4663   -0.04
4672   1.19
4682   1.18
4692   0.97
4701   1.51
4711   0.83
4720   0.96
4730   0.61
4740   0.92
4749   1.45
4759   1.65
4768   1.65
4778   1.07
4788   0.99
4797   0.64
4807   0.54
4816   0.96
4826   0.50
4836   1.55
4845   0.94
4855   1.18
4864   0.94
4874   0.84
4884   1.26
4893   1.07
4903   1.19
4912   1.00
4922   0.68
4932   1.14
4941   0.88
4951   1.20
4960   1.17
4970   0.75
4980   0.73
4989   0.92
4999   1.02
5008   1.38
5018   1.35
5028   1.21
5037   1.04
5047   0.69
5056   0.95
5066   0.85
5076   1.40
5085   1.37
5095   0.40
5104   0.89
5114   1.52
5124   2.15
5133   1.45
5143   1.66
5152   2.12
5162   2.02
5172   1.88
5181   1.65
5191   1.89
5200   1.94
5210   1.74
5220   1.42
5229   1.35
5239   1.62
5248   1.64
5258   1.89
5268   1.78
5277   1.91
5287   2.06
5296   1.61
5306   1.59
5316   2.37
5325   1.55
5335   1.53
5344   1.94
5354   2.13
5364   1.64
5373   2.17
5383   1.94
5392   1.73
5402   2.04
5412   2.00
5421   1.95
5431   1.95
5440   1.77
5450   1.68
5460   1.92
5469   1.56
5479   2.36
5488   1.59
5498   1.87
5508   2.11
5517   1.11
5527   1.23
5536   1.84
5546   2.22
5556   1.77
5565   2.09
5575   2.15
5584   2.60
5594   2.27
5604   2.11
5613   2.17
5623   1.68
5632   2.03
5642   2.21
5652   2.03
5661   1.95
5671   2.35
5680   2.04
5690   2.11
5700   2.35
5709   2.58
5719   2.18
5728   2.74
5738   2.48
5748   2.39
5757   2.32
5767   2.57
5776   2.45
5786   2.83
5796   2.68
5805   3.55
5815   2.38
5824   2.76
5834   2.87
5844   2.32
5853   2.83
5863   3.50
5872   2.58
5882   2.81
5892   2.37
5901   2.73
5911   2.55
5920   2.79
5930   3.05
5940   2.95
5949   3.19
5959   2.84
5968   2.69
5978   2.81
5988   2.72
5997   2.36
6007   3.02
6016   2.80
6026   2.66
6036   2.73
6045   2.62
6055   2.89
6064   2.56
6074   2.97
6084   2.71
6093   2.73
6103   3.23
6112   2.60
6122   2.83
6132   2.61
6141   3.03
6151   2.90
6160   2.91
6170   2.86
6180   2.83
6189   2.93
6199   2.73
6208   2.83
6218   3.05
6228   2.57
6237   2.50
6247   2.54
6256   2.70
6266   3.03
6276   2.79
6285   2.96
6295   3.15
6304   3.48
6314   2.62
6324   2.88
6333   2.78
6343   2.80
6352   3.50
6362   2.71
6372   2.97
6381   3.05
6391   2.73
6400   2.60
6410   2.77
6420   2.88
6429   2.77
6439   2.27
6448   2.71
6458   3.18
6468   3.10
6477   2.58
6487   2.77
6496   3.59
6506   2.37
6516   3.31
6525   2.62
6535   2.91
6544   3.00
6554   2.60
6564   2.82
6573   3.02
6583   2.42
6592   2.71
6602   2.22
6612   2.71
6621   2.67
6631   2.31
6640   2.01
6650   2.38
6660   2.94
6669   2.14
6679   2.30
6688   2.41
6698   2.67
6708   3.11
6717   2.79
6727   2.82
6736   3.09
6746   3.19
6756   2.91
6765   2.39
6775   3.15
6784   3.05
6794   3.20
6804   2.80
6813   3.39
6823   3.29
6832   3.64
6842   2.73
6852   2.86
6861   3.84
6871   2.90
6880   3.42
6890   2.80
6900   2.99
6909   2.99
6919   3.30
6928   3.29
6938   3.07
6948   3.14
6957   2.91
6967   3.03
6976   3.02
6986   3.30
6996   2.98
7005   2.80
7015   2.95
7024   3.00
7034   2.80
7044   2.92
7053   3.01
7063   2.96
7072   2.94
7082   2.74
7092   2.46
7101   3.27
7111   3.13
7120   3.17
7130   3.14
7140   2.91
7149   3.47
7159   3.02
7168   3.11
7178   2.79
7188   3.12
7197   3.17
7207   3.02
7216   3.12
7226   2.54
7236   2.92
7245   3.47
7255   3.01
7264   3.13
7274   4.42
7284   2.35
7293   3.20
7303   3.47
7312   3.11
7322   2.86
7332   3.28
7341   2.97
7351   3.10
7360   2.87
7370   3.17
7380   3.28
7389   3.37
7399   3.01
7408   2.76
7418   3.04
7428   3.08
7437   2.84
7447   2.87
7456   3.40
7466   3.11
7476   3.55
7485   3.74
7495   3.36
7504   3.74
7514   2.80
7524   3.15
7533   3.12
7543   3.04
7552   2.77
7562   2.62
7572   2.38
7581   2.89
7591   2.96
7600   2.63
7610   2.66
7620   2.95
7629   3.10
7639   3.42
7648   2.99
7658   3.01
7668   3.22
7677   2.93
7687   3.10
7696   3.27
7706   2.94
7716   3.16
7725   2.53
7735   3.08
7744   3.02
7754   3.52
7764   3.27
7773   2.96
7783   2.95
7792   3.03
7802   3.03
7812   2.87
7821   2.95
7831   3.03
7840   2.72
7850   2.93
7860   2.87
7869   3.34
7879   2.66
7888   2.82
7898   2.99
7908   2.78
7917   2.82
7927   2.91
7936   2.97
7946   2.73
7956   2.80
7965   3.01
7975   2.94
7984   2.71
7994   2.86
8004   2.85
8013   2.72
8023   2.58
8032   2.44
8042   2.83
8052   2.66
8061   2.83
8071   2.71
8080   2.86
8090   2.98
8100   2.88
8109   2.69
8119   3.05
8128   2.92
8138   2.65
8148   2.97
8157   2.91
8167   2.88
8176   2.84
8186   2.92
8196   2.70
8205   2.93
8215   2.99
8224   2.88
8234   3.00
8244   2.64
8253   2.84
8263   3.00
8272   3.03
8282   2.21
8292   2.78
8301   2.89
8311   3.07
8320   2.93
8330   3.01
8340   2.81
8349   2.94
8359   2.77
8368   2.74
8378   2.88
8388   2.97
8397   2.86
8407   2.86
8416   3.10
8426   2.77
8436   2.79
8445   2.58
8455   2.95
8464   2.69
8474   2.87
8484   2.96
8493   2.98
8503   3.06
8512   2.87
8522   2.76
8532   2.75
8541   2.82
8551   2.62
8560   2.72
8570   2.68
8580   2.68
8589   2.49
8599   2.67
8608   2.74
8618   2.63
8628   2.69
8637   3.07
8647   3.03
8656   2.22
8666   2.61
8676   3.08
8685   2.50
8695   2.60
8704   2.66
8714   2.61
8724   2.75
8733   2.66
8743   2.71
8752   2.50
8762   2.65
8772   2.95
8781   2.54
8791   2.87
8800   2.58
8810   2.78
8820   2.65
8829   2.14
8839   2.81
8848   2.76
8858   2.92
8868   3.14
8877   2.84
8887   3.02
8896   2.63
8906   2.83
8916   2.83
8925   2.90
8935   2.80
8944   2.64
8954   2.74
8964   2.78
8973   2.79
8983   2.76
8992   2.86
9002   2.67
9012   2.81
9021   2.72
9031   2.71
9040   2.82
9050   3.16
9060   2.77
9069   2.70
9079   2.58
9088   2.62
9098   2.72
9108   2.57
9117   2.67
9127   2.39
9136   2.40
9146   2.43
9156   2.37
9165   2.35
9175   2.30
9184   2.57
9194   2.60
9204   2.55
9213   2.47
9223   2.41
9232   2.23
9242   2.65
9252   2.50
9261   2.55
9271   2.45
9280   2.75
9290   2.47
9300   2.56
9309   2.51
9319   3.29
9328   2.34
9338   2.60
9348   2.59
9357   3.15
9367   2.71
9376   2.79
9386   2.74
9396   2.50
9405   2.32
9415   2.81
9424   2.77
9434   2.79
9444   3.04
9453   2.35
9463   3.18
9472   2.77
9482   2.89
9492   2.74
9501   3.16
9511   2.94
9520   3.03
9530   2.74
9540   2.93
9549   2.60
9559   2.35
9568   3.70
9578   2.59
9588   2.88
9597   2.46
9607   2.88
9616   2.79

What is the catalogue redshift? 0.28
